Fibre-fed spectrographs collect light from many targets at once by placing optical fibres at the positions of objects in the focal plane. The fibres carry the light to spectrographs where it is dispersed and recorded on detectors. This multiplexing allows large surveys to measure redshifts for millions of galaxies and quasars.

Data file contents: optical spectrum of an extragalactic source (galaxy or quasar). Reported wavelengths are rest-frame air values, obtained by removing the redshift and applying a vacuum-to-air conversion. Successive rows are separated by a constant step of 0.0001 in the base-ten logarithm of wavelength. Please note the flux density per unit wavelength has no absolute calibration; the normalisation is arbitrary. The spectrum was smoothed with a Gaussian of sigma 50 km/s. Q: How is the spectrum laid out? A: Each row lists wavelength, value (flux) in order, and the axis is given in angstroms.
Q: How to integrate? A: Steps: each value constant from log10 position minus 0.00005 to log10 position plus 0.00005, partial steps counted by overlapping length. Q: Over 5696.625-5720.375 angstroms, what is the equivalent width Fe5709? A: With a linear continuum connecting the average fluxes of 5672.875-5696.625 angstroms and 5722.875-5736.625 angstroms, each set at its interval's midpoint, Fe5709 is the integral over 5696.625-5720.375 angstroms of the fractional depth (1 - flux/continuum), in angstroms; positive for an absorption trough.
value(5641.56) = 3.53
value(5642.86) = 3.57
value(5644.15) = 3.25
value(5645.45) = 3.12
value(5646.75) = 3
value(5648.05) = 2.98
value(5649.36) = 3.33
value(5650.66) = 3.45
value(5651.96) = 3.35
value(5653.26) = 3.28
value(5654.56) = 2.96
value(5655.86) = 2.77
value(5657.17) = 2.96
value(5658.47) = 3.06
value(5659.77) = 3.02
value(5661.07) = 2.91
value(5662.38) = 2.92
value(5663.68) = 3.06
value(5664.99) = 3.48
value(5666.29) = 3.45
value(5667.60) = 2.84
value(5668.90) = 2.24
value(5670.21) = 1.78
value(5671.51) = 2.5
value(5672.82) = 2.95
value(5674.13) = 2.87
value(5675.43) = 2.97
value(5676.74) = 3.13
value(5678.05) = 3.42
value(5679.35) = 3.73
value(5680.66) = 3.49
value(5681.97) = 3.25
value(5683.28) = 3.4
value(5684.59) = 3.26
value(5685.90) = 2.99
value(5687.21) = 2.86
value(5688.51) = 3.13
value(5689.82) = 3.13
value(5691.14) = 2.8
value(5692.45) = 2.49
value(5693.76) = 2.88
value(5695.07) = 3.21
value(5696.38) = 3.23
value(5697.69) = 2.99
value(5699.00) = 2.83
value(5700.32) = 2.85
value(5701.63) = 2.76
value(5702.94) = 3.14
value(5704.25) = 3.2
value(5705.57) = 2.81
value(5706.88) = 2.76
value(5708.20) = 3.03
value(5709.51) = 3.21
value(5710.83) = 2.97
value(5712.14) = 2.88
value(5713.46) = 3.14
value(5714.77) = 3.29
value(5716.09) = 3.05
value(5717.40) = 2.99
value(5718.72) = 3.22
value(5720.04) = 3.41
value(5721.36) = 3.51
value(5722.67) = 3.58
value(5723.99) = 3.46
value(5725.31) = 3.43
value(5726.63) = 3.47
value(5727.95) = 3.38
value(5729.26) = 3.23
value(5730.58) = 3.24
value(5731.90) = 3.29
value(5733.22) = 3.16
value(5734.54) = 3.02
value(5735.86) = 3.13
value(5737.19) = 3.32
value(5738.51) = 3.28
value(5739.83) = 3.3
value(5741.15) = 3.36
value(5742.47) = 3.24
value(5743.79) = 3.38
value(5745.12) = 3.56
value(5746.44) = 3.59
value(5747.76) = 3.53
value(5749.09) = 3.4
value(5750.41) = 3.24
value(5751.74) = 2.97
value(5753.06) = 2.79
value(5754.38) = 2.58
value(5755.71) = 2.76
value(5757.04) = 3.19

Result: 1.3 angstroms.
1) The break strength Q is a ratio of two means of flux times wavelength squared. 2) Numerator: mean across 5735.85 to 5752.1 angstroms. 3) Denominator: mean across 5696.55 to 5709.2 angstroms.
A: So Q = 1.15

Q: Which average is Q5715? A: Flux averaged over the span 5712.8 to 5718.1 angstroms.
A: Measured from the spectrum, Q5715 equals 3.12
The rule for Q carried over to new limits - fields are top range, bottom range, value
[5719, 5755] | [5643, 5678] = 1.13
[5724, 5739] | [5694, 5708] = 1.11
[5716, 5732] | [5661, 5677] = 1.20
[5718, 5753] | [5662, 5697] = 1.12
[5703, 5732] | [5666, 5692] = 1.08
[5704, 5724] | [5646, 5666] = 1.03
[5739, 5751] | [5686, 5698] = 1.17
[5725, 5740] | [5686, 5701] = 1.12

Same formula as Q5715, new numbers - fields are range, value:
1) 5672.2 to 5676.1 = 2.93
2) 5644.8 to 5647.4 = 3.06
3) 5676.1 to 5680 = 3.43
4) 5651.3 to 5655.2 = 3.2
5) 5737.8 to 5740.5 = 3.3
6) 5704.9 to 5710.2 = 2.95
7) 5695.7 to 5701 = 2.98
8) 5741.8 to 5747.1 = 3.44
